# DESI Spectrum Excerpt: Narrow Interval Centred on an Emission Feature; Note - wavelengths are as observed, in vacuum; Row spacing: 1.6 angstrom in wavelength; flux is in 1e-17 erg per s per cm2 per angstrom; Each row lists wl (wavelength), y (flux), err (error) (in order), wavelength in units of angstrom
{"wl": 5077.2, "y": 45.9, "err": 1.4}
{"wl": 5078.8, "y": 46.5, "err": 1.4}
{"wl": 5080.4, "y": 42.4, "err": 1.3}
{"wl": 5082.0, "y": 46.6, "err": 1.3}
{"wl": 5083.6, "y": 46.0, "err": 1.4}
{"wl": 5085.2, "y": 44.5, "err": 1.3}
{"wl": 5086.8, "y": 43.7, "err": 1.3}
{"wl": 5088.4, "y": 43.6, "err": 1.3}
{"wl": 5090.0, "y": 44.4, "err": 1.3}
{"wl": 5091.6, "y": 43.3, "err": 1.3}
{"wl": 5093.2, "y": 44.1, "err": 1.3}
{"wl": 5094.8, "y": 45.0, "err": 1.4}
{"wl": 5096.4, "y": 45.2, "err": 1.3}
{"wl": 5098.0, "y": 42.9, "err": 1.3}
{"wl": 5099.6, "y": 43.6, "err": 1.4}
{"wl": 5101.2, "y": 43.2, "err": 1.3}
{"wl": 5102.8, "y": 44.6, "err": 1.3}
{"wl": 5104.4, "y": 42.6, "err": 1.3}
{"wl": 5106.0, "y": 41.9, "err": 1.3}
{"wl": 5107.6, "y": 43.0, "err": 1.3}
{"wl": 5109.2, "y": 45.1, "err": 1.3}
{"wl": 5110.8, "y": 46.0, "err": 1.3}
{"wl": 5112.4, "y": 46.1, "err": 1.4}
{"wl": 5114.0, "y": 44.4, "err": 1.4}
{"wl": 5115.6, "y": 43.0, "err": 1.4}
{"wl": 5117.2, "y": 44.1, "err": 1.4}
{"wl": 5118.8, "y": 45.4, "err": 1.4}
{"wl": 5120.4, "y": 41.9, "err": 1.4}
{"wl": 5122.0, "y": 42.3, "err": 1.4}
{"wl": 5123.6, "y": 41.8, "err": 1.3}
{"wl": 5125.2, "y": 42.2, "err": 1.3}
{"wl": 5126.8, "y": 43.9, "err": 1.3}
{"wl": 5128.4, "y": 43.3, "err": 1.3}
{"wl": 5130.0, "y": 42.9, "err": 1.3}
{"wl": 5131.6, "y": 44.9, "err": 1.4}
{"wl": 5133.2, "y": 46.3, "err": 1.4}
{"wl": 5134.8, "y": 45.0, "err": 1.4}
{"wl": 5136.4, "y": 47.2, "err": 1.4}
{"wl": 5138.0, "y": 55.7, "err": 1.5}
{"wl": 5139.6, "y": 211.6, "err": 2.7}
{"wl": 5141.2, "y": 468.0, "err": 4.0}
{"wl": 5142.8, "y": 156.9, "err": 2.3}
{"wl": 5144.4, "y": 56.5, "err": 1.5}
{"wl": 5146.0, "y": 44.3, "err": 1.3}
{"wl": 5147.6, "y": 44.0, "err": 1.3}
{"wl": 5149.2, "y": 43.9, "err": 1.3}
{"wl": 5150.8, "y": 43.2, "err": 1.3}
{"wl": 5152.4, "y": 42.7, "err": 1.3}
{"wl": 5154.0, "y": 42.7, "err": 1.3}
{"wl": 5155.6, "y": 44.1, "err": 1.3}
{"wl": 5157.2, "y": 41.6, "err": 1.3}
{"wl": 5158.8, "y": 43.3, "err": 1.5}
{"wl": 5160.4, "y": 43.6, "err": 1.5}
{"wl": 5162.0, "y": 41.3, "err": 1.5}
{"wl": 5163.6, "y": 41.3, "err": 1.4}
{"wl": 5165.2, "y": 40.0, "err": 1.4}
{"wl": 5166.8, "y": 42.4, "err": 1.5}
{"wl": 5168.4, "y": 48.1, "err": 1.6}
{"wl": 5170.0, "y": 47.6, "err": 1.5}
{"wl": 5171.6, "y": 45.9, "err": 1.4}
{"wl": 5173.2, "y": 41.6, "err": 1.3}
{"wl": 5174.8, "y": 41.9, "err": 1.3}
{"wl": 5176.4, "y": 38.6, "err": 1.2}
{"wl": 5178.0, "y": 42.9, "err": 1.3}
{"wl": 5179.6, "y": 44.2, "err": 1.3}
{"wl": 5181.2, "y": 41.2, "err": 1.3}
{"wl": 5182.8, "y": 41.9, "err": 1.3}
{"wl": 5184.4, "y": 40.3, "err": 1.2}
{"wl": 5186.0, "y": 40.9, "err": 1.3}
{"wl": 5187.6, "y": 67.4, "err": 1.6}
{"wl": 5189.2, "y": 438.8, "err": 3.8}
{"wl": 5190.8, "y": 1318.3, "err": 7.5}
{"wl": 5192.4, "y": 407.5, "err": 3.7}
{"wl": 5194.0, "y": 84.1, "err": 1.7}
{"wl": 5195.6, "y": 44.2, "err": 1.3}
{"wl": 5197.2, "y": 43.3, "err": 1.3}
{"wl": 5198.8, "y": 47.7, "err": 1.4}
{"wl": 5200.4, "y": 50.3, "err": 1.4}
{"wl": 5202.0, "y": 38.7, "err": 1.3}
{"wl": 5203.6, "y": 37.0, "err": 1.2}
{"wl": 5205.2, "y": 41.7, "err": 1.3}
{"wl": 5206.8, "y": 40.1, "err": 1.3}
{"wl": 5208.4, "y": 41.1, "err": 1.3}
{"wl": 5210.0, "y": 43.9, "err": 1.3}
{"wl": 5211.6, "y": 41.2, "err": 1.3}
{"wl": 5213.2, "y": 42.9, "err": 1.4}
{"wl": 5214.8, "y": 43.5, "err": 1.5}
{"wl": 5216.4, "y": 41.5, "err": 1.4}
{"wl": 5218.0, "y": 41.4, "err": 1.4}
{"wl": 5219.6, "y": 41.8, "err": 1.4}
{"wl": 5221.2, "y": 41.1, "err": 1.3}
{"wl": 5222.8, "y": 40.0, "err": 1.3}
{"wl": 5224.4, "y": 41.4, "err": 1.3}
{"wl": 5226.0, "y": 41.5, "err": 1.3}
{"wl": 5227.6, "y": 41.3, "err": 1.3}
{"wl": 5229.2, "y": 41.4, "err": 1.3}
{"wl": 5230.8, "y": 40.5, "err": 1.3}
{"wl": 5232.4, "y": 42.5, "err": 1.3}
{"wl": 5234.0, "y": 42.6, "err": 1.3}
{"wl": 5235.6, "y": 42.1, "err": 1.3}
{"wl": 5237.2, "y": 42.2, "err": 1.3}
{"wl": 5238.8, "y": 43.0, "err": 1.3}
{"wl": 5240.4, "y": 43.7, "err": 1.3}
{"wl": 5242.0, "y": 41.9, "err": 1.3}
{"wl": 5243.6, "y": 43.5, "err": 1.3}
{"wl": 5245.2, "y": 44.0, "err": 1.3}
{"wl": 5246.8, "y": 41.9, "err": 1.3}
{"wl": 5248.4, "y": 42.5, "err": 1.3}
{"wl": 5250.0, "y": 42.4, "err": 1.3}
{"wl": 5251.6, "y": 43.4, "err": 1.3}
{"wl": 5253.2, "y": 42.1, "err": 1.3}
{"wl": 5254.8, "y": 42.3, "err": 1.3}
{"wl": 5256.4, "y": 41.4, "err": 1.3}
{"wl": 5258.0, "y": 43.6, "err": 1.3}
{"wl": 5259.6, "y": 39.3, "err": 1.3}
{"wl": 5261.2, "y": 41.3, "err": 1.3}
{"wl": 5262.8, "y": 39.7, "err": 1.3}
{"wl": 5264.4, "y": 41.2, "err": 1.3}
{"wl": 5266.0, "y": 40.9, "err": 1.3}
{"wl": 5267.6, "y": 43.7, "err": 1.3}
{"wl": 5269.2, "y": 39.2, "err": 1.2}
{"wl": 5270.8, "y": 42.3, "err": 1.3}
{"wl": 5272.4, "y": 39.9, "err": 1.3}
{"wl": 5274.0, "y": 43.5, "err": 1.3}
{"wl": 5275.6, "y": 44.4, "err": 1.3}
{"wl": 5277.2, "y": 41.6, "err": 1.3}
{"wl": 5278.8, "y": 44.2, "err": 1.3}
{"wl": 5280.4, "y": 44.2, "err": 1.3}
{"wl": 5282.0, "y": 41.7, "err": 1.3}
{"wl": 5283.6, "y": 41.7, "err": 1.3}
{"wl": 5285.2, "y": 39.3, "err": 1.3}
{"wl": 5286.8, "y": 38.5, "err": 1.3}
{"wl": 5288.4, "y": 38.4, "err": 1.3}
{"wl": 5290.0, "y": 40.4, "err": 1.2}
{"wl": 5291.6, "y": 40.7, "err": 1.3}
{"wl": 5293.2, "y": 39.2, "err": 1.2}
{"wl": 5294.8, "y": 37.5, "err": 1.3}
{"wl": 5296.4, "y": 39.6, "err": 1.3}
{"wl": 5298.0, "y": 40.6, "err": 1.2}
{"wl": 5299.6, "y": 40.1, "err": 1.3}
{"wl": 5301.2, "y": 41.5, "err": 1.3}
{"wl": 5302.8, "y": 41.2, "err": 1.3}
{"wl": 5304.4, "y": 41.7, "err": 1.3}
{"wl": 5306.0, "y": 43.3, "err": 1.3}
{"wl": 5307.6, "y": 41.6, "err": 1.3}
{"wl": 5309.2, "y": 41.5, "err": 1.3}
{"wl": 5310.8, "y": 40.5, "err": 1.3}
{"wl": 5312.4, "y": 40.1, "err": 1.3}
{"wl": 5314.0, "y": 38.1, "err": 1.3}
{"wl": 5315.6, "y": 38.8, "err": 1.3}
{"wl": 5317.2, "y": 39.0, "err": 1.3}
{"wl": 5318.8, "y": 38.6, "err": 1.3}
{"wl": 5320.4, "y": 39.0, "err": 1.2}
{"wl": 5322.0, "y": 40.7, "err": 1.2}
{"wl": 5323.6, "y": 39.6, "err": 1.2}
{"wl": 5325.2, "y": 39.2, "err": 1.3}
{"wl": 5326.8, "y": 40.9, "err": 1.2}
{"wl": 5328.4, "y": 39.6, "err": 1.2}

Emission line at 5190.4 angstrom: [O III] 5007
